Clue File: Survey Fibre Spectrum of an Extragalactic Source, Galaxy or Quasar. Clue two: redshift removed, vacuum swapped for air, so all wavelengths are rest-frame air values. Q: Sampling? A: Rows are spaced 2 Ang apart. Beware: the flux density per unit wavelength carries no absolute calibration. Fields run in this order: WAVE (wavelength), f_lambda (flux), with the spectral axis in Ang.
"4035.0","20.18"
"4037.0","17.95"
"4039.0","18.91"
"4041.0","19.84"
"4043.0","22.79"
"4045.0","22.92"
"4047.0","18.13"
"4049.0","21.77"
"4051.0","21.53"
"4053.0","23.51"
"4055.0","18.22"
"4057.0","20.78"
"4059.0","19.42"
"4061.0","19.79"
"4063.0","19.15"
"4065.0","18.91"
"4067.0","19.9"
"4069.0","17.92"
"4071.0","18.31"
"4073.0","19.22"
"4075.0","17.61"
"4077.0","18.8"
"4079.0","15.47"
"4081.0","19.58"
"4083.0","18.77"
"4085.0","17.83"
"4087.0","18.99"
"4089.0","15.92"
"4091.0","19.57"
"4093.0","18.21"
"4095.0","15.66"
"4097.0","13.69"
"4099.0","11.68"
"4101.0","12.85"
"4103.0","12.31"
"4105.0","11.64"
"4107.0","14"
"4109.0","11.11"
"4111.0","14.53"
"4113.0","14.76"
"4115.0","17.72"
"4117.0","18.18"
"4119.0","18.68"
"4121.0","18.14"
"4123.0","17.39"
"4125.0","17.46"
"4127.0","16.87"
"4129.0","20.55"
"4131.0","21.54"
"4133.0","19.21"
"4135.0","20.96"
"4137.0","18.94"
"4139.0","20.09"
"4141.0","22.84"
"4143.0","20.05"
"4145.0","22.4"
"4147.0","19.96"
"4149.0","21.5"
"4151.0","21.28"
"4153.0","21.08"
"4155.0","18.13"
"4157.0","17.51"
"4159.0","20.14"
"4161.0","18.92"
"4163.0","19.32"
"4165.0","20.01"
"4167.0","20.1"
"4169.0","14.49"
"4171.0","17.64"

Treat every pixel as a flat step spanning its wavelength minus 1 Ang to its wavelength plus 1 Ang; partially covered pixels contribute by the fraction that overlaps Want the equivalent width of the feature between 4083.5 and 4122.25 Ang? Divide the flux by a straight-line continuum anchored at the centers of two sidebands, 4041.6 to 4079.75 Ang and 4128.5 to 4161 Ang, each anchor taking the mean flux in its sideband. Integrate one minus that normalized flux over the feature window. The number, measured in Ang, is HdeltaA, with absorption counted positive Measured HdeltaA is 8.6 Ang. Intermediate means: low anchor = 19.7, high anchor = 20.3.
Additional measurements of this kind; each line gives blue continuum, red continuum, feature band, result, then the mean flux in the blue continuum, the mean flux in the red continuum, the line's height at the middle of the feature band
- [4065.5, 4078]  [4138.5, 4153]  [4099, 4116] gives 5.46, 18.6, 21.2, 19.9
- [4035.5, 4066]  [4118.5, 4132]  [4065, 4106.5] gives 5.97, 20.2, 18.7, 19.5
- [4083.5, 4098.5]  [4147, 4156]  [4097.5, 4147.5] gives 4.27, 17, 20.4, 18.8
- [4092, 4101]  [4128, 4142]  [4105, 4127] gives 2.08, 14.6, 20.6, 17.6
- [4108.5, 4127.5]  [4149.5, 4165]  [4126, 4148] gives -2.75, 16.6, 19.6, 18.1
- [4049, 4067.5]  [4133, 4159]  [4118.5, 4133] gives 1.15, 20.2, 20.3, 20.3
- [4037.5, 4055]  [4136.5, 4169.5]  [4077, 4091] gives 1.77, 20.9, 19.9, 20.6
